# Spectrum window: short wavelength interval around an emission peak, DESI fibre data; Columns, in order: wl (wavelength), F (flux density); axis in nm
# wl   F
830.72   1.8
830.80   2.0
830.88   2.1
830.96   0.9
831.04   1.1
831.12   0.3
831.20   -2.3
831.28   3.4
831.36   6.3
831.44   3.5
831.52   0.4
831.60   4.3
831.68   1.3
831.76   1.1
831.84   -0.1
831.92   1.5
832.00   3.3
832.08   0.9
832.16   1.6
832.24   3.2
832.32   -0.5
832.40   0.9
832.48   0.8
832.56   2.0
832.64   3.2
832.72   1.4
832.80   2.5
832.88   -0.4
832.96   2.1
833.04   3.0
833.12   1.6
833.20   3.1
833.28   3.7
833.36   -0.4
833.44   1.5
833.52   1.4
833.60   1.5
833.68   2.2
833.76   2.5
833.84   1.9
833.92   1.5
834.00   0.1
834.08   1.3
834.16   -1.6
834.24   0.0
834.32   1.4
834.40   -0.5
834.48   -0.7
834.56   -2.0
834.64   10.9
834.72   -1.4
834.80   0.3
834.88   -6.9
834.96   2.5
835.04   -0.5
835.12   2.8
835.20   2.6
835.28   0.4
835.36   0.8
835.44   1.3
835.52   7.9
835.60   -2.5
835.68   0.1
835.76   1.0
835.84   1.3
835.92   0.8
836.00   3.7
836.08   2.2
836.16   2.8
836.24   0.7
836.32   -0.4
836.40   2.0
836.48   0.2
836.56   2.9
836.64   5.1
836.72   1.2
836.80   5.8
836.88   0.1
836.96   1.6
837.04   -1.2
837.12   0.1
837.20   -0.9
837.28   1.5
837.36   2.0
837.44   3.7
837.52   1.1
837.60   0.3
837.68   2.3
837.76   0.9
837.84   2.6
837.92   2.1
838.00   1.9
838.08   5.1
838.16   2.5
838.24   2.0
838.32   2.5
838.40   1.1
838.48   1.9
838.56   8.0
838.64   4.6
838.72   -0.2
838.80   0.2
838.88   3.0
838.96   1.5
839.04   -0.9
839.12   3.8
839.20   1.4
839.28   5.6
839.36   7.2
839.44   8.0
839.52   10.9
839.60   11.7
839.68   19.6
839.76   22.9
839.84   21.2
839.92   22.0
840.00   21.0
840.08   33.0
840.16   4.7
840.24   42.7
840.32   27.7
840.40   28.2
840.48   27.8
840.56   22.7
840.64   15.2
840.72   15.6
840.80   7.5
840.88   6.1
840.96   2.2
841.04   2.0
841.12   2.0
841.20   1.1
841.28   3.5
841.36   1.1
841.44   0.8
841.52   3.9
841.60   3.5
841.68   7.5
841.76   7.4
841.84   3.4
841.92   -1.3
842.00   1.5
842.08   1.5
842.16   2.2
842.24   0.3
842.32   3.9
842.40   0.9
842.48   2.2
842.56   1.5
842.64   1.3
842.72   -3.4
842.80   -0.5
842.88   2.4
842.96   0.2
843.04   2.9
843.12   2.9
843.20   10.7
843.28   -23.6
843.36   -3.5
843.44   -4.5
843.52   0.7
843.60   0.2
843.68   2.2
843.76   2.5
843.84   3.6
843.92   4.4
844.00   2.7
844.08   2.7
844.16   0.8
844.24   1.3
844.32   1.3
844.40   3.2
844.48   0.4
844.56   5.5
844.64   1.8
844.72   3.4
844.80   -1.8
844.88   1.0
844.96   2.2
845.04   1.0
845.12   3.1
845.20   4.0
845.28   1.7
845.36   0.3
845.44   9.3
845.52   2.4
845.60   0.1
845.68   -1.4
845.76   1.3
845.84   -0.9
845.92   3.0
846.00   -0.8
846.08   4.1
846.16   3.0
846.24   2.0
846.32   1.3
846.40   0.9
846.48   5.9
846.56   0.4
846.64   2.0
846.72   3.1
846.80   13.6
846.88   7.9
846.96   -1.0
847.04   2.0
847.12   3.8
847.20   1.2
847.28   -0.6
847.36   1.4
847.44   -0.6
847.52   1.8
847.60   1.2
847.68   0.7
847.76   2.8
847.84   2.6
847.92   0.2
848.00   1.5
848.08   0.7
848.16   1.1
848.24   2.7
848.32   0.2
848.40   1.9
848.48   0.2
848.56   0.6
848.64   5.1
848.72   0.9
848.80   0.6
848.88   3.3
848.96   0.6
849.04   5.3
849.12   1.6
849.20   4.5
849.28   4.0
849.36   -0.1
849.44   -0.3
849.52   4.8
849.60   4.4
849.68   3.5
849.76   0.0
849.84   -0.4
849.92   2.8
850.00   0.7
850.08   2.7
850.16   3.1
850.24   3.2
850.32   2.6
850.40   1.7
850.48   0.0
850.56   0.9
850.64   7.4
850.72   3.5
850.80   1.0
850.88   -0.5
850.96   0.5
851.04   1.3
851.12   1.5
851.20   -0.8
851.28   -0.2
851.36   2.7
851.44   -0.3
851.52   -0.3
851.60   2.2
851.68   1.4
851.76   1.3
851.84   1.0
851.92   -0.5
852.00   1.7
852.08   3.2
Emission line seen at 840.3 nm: [O II]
